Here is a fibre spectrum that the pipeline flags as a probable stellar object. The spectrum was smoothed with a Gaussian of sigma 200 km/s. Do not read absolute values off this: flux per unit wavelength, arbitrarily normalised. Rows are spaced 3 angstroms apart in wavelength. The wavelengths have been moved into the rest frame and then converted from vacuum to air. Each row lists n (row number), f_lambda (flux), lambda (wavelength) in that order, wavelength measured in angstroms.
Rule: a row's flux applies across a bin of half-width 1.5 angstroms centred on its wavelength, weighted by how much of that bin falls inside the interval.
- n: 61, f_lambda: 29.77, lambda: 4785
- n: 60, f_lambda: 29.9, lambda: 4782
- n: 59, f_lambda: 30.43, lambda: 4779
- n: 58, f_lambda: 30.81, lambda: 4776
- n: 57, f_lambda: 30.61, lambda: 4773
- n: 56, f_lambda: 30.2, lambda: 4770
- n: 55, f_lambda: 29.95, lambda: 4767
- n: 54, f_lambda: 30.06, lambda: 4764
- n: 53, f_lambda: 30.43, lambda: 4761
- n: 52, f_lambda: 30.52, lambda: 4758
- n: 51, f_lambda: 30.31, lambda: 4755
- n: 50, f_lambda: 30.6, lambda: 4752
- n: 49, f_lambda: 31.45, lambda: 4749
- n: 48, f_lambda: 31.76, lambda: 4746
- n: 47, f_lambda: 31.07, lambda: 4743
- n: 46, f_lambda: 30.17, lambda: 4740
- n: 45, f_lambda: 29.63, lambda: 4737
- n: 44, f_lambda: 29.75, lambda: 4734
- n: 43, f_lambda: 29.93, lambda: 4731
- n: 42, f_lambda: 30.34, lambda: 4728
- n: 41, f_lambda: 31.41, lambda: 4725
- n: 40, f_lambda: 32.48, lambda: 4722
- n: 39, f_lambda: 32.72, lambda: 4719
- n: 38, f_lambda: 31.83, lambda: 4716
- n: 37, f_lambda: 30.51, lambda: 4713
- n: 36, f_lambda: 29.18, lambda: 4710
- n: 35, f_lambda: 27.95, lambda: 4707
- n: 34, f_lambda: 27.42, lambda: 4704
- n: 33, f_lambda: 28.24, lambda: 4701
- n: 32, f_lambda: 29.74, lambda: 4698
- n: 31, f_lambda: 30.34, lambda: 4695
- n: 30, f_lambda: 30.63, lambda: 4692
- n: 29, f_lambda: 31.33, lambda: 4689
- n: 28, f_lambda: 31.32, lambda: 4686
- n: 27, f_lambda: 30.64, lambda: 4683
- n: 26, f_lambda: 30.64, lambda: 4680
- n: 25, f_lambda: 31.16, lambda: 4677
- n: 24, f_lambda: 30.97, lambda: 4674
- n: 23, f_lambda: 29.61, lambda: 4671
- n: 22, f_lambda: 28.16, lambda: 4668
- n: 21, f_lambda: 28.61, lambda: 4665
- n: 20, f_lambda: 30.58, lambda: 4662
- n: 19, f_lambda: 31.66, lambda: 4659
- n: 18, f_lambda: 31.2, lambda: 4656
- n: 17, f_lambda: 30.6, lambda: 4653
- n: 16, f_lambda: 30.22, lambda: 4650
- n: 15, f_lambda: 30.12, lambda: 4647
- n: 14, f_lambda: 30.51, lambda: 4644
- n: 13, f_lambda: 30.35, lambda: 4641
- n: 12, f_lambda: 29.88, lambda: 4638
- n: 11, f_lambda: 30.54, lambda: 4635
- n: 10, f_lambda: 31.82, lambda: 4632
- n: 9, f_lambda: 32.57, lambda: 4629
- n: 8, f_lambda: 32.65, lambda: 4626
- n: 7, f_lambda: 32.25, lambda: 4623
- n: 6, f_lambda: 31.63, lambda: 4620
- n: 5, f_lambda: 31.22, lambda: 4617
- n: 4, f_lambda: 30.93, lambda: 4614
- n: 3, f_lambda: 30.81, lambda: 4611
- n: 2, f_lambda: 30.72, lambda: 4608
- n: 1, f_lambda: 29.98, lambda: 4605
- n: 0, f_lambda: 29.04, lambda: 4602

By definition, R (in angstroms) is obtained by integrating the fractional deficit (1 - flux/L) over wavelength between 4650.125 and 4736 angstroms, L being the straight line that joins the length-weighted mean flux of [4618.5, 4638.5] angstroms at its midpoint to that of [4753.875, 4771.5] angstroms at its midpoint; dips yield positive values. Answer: 1.9 angstroms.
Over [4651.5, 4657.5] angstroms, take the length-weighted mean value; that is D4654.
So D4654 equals 30.9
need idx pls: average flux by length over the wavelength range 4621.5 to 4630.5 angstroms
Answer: 32.5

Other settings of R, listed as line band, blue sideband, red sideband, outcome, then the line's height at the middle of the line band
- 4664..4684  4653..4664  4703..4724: 0.53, 30.8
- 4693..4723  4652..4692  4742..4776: 0.54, 30.6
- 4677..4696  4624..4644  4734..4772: 0.04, 30.9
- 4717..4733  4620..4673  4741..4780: -0.36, 30.6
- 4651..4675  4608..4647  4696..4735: 0.47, 30.8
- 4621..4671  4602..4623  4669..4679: -0.11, 30.6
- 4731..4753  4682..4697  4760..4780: -0.05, 30.5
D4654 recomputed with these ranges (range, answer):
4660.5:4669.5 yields 29.1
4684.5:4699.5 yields 30.7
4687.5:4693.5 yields 31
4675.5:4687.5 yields 30.9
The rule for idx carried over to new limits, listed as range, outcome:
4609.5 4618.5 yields 31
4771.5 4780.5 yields 30.6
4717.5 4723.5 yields 32.6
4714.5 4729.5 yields 31.8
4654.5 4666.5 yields 30.5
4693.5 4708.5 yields 28.7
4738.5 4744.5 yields 30.6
